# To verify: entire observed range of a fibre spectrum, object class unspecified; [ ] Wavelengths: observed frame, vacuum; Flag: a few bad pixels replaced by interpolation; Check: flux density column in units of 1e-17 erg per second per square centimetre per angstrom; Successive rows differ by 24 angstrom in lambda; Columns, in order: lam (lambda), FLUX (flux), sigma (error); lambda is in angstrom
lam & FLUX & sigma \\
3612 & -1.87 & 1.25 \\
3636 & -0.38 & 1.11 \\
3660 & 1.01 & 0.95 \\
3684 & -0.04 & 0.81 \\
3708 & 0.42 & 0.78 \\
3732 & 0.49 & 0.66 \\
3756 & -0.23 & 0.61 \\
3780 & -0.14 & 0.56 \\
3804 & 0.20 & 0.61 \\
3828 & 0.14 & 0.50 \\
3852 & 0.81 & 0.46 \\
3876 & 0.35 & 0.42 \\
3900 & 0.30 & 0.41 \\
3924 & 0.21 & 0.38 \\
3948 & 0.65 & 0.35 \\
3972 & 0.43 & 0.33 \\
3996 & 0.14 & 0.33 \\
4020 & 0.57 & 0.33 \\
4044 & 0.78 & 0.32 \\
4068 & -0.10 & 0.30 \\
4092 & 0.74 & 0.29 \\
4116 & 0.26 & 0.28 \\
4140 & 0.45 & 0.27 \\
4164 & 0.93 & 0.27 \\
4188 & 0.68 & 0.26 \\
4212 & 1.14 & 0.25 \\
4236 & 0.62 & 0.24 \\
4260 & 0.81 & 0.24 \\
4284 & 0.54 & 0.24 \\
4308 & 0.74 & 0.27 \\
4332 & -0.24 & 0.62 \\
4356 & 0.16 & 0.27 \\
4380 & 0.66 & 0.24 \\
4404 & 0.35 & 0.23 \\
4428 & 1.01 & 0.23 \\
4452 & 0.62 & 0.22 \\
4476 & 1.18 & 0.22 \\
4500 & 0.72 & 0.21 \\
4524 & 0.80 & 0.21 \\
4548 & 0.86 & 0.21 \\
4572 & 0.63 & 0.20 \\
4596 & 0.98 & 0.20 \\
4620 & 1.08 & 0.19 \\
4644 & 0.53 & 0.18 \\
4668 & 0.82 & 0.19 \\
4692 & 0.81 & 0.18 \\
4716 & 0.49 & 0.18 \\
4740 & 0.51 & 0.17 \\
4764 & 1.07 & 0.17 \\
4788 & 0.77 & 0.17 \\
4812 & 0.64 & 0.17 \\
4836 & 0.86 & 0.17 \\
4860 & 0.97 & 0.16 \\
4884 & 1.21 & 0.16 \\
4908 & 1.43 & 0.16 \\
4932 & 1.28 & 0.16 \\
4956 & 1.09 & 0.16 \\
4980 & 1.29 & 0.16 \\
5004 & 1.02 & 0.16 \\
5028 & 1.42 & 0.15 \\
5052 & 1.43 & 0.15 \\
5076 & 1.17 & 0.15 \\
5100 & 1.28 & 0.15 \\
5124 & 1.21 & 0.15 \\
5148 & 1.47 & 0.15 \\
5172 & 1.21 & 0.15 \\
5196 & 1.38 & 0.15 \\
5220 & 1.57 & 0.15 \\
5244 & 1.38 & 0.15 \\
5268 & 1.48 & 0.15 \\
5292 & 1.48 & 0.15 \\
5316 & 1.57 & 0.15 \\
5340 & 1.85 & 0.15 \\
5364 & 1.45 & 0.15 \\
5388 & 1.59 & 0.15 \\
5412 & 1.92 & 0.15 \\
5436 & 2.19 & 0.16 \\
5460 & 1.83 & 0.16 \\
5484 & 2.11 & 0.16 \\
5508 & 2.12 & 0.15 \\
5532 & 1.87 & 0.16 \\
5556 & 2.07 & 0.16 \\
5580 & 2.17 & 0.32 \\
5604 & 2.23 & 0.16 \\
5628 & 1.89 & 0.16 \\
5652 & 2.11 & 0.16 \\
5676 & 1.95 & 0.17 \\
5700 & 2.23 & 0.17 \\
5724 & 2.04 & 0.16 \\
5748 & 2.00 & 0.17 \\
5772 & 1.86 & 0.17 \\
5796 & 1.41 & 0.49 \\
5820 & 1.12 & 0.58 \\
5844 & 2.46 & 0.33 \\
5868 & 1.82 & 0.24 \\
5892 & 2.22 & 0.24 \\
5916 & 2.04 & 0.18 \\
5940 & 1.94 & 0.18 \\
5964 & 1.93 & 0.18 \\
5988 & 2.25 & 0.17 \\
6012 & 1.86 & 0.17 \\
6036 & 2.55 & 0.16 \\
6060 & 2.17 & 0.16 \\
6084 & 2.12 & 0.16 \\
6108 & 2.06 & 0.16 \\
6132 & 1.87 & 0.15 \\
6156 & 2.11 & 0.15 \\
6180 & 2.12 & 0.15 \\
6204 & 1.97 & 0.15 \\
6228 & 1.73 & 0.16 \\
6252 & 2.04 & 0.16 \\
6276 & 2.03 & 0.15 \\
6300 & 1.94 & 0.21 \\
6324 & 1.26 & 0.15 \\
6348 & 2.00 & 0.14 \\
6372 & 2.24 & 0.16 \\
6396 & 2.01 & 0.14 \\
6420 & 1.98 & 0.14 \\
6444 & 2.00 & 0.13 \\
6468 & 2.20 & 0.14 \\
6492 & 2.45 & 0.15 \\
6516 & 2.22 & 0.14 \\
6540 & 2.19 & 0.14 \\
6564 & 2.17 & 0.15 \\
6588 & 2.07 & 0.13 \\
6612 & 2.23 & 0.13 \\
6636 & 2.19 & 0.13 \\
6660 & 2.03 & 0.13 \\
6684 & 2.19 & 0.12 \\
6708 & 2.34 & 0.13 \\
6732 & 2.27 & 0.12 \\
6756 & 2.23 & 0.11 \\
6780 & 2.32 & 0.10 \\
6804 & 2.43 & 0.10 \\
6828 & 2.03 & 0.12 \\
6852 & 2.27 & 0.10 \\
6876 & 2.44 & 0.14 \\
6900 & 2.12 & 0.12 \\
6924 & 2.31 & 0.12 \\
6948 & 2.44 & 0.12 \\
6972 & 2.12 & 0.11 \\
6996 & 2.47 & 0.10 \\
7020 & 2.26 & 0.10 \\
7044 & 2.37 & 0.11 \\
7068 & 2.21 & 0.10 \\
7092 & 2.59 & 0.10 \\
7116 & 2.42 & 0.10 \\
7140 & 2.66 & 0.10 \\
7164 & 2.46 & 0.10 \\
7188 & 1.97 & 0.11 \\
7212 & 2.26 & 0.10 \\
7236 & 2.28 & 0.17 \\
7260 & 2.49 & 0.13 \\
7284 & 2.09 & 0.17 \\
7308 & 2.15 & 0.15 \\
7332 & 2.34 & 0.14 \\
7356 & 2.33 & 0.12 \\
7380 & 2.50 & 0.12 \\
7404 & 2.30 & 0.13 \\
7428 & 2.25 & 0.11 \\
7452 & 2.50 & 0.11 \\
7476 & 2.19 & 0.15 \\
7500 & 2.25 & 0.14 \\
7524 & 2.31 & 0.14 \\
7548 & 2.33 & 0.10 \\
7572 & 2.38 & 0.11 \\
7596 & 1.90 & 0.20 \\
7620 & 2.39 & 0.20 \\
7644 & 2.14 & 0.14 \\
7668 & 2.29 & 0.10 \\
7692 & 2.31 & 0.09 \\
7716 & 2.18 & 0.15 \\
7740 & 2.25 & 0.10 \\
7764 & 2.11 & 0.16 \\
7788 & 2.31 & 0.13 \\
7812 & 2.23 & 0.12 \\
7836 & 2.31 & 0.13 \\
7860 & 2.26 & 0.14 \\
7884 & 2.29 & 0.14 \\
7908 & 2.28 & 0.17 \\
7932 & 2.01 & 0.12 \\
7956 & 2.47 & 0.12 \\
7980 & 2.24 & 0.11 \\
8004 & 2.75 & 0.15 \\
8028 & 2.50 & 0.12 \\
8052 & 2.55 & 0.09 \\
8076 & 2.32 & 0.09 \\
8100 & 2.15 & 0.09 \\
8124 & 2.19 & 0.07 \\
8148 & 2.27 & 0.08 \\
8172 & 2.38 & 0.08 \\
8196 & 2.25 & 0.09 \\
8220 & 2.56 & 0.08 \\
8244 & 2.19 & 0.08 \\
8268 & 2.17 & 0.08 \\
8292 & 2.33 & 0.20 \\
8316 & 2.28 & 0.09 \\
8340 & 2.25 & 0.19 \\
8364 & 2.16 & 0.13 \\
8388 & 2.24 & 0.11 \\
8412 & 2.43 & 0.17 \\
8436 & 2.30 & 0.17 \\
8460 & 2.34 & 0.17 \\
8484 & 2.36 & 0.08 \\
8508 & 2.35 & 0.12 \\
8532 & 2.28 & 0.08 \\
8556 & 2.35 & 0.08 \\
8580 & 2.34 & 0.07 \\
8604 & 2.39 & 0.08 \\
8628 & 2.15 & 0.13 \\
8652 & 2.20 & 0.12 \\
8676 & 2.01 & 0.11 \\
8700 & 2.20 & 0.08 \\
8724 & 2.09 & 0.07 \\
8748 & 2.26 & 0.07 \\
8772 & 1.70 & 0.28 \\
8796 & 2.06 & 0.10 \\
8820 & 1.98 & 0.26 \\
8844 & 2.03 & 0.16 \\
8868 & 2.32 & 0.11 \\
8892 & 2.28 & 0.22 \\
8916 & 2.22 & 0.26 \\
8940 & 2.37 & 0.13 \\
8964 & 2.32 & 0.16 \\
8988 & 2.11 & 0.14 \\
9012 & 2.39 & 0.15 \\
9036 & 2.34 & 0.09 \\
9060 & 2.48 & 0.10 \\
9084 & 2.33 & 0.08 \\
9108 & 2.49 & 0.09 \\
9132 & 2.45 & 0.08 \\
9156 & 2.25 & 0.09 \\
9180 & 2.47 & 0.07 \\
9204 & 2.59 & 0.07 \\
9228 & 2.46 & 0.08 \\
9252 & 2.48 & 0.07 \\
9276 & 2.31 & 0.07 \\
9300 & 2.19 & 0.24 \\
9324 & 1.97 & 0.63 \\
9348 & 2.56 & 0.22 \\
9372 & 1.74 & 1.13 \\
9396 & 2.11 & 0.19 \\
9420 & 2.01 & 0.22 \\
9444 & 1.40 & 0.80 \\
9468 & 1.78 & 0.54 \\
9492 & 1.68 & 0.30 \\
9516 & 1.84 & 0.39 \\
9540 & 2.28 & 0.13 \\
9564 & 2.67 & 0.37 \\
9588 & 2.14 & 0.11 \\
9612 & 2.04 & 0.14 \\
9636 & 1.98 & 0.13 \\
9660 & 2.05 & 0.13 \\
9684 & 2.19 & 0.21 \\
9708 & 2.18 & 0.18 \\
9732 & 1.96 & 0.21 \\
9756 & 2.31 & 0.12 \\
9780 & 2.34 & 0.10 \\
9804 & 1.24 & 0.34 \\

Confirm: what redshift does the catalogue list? 0.22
